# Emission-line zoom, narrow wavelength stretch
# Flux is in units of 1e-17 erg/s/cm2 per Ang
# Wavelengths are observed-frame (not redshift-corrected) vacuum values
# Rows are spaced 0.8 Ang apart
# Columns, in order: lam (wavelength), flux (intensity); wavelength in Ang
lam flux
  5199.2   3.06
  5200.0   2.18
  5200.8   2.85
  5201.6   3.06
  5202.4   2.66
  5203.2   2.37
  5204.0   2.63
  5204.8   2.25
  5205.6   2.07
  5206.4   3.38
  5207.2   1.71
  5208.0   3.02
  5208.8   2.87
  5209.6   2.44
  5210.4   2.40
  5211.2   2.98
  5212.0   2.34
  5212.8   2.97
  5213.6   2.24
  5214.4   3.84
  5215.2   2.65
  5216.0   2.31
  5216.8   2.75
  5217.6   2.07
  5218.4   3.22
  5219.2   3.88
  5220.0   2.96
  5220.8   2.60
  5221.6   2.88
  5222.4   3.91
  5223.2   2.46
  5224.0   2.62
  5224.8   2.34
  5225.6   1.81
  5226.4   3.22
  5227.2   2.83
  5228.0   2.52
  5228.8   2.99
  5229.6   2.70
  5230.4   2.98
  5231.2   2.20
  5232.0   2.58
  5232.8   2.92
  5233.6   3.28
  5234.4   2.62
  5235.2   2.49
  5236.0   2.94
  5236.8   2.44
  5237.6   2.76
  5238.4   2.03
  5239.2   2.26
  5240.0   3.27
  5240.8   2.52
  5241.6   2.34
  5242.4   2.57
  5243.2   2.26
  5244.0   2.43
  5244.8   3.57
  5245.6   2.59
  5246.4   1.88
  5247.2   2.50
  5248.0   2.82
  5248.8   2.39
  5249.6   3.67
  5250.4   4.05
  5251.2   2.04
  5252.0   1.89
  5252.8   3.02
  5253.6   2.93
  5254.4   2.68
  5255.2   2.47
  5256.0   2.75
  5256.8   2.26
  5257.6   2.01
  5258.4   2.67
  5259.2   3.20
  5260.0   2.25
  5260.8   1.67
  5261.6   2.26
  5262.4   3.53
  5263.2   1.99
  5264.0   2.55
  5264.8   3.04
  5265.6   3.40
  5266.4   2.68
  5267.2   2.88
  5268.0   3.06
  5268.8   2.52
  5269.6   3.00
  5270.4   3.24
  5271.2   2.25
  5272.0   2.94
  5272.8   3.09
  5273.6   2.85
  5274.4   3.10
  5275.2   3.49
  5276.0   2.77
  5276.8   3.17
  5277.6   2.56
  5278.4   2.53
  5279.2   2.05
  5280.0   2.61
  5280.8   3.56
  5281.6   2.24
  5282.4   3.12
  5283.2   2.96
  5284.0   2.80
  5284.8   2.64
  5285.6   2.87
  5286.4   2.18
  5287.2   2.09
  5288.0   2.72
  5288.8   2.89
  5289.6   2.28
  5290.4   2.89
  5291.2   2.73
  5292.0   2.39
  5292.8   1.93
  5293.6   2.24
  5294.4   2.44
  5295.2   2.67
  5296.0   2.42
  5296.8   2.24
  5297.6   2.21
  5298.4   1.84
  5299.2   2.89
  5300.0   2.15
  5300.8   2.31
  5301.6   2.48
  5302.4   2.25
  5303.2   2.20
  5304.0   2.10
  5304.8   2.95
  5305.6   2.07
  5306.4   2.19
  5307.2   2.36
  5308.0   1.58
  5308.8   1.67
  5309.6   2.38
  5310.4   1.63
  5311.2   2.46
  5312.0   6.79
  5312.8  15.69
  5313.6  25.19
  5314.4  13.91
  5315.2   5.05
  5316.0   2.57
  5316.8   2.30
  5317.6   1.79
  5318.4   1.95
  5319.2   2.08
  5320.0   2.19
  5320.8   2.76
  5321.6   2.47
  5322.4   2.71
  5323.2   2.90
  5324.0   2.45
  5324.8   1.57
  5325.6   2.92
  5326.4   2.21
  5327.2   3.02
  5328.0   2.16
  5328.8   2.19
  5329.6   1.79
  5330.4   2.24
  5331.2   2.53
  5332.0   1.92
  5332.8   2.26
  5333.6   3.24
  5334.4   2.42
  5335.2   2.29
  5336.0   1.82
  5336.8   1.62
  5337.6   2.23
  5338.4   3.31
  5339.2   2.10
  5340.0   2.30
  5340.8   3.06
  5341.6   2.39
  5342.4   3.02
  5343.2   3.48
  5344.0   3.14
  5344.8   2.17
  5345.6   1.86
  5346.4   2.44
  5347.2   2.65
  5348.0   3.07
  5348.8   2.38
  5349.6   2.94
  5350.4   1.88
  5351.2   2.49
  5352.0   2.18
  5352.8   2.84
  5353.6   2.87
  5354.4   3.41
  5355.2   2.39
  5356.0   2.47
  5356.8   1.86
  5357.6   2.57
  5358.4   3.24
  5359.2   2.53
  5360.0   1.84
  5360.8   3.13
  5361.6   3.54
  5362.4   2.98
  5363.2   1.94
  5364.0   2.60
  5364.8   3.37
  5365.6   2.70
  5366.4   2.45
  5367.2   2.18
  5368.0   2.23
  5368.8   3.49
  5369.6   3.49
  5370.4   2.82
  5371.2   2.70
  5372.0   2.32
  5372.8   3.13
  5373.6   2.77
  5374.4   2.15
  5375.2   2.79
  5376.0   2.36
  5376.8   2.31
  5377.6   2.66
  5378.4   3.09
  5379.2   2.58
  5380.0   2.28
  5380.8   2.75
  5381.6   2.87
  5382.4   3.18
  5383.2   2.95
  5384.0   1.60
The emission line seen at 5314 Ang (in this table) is H-beta 4861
